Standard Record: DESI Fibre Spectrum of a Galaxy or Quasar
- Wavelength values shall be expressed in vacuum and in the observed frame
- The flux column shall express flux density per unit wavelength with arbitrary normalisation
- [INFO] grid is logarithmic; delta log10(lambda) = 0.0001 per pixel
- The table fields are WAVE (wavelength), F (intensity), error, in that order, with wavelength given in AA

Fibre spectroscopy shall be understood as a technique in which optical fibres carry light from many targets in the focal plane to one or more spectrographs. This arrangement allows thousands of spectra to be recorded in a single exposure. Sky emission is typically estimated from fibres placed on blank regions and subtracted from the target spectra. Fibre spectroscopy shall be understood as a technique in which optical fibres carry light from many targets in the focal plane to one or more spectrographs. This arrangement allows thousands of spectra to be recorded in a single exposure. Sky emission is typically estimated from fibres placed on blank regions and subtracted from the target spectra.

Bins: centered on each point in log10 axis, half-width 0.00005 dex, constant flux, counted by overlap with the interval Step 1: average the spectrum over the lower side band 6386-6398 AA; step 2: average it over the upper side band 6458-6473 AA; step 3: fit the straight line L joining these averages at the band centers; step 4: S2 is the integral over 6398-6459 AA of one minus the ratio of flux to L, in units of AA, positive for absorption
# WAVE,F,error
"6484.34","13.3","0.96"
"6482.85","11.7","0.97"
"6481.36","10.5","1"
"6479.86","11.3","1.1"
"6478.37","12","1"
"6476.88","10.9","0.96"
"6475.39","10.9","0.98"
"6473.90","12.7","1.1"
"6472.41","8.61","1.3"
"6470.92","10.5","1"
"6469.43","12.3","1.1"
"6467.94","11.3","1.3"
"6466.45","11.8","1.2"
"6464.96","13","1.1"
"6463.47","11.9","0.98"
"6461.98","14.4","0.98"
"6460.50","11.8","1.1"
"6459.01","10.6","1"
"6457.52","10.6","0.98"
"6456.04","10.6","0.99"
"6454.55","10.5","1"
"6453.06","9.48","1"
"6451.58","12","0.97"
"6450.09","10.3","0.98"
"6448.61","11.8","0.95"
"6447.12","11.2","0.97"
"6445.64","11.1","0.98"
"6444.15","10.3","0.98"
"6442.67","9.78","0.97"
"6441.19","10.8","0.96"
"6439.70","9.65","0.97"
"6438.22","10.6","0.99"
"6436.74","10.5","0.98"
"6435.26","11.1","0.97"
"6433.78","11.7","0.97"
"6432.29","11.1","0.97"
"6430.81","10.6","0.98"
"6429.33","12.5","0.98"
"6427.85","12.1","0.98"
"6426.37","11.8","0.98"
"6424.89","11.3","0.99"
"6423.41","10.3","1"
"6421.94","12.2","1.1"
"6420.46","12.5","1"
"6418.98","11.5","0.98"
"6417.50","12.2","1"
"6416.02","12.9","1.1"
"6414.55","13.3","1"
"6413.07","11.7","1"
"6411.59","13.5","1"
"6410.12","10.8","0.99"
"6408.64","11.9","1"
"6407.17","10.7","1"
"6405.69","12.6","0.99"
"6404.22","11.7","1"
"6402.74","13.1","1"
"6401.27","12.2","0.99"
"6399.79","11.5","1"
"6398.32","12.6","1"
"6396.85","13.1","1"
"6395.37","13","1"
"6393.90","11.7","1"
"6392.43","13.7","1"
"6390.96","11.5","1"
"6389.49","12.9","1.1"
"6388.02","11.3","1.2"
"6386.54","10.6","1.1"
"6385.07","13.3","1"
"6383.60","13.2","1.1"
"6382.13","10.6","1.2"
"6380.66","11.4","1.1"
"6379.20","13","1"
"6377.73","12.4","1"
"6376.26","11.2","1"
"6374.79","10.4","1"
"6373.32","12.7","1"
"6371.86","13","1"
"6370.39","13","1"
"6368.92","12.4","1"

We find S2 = 2.8 AA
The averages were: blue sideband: 12.3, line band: 11.4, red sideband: 11.6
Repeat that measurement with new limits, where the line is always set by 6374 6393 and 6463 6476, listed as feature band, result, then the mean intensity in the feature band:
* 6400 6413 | -0.2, 12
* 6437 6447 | 1.0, 10.4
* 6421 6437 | 0.4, 11.4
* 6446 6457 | 0.7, 10.8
